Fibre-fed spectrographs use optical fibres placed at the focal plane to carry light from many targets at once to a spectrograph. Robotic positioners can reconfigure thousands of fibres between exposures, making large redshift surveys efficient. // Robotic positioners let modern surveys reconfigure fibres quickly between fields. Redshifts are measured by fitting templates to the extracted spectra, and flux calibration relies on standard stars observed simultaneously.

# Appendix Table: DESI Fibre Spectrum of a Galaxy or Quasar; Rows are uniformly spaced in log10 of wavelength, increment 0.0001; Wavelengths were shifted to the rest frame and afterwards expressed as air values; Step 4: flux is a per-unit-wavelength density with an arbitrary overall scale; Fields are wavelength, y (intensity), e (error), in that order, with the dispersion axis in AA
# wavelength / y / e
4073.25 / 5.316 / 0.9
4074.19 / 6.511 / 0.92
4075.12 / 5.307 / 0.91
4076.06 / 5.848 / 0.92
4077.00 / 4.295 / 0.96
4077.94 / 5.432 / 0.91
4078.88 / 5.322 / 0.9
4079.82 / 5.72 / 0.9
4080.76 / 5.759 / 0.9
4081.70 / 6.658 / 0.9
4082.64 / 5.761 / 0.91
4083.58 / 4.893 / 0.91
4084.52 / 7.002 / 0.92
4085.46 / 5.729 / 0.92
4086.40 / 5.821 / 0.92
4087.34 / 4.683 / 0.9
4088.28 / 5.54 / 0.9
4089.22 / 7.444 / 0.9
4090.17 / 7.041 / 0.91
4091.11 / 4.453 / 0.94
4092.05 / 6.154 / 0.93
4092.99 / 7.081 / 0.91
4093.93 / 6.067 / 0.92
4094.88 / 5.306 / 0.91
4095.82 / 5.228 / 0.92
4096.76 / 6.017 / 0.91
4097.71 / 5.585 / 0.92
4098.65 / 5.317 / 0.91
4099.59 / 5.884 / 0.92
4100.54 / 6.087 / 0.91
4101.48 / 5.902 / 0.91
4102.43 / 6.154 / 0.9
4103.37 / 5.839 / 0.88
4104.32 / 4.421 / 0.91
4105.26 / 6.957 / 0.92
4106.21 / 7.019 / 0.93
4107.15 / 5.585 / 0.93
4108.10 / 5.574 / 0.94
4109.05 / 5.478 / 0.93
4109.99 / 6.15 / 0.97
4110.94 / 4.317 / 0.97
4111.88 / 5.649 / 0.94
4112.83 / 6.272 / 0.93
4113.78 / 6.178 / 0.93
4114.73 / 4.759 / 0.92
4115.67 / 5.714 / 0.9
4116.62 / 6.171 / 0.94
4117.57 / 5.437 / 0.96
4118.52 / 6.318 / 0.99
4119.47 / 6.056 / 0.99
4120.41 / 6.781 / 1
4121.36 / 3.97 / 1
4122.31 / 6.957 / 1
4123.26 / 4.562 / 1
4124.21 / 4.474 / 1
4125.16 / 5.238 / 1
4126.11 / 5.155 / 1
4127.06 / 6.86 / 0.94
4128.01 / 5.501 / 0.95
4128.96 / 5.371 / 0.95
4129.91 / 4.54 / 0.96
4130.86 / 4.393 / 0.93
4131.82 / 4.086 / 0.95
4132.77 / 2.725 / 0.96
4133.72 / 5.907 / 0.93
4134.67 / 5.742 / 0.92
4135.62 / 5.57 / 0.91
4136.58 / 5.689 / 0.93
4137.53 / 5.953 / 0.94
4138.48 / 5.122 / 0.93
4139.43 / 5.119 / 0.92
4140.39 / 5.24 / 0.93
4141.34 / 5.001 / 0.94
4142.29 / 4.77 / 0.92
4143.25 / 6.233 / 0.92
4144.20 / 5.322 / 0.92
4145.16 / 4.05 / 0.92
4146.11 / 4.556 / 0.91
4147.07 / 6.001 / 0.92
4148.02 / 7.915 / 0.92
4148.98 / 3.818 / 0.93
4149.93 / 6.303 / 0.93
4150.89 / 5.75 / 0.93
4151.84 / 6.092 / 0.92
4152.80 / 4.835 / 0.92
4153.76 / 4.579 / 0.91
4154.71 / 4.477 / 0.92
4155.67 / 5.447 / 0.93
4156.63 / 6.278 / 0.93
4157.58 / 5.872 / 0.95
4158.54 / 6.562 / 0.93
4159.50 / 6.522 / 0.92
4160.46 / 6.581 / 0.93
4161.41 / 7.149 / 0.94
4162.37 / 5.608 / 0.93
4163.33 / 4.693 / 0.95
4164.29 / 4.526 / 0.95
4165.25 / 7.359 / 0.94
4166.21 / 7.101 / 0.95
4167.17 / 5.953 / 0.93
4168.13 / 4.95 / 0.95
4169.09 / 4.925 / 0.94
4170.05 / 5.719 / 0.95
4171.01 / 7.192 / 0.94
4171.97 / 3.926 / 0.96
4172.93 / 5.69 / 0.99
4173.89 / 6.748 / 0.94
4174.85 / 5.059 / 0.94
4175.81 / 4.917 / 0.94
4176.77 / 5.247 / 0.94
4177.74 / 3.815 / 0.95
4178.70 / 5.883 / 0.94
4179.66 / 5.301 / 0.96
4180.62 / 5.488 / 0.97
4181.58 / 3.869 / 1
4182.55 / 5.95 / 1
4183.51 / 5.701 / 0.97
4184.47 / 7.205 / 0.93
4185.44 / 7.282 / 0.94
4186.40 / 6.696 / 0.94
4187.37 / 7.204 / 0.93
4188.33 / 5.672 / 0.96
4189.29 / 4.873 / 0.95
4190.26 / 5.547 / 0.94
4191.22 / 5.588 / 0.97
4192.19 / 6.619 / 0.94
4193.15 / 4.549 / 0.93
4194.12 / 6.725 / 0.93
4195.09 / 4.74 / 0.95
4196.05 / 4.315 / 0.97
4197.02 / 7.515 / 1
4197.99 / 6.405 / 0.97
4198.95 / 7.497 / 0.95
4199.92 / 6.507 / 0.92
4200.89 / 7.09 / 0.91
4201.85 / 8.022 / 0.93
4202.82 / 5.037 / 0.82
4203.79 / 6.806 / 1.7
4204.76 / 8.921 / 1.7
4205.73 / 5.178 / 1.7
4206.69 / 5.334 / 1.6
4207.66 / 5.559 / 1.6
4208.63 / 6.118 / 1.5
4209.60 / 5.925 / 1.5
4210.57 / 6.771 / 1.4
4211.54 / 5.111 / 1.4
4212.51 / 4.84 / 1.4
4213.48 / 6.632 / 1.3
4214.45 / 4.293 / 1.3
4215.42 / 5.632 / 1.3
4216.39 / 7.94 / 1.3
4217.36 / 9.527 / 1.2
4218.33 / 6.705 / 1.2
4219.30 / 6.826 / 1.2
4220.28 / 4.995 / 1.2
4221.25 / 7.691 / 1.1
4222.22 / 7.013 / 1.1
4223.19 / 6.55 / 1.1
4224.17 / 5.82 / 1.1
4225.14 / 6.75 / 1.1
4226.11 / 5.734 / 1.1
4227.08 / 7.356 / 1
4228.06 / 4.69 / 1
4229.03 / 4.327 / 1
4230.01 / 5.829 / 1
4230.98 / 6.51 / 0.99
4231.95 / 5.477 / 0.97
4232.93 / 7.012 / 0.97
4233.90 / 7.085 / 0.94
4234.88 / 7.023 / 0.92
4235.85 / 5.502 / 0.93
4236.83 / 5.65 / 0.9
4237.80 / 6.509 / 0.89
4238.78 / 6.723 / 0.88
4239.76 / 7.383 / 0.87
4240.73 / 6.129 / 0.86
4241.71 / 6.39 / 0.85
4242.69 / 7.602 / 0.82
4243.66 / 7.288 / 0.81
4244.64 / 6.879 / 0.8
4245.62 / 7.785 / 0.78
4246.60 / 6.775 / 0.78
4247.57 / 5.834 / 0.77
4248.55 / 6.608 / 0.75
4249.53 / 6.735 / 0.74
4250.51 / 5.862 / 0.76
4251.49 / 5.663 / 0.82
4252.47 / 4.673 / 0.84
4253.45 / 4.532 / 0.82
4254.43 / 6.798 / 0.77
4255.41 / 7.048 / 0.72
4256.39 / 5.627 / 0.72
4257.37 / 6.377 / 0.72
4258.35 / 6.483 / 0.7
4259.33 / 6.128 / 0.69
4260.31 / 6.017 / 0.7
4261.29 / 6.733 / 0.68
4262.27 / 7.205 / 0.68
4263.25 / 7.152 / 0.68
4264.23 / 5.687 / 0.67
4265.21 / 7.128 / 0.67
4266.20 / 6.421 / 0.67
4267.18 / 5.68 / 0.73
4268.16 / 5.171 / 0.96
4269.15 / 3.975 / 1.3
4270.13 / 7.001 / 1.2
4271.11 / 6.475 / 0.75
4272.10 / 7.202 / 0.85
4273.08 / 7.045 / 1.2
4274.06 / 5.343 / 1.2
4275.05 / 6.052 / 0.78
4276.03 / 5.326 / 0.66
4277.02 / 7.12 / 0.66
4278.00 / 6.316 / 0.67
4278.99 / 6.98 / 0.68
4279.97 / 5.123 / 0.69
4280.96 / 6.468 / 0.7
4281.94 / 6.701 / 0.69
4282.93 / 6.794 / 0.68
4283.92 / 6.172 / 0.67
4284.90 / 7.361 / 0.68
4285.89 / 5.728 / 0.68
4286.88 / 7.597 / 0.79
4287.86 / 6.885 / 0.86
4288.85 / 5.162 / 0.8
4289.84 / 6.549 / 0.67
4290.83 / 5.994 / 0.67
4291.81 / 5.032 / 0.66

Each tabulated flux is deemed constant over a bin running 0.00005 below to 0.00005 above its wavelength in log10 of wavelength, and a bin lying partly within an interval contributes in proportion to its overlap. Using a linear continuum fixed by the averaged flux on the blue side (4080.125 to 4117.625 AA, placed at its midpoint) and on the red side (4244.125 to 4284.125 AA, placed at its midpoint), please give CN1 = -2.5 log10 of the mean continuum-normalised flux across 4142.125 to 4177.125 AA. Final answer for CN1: 0.06 mag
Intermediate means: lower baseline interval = 5.83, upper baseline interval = 6.27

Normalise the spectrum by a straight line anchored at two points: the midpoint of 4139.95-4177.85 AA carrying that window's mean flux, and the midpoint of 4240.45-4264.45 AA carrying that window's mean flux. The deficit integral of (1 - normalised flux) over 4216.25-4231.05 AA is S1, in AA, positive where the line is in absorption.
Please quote -0.8 AA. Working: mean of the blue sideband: 5.59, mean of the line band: 6.48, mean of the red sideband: 6.41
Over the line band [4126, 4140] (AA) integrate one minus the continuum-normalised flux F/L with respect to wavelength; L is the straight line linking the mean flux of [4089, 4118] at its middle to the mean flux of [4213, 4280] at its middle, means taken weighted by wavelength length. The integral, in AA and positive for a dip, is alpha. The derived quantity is 1.8 AA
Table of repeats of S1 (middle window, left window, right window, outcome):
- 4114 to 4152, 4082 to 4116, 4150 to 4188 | 2.65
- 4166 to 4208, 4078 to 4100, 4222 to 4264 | 1.73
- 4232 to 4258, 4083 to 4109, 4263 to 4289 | -0.81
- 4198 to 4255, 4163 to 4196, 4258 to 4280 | -3.76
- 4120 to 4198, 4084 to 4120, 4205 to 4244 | 6.58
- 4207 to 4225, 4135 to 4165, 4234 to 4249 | 0.12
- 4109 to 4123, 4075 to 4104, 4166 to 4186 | -0.03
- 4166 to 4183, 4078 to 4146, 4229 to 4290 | 1.44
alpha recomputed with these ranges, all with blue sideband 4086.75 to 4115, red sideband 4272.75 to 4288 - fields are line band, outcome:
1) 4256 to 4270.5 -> 0.4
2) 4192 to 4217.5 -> -0.3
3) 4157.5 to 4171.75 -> 0.0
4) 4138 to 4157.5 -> 2.0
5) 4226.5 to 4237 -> 0.3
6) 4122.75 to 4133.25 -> 1.9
